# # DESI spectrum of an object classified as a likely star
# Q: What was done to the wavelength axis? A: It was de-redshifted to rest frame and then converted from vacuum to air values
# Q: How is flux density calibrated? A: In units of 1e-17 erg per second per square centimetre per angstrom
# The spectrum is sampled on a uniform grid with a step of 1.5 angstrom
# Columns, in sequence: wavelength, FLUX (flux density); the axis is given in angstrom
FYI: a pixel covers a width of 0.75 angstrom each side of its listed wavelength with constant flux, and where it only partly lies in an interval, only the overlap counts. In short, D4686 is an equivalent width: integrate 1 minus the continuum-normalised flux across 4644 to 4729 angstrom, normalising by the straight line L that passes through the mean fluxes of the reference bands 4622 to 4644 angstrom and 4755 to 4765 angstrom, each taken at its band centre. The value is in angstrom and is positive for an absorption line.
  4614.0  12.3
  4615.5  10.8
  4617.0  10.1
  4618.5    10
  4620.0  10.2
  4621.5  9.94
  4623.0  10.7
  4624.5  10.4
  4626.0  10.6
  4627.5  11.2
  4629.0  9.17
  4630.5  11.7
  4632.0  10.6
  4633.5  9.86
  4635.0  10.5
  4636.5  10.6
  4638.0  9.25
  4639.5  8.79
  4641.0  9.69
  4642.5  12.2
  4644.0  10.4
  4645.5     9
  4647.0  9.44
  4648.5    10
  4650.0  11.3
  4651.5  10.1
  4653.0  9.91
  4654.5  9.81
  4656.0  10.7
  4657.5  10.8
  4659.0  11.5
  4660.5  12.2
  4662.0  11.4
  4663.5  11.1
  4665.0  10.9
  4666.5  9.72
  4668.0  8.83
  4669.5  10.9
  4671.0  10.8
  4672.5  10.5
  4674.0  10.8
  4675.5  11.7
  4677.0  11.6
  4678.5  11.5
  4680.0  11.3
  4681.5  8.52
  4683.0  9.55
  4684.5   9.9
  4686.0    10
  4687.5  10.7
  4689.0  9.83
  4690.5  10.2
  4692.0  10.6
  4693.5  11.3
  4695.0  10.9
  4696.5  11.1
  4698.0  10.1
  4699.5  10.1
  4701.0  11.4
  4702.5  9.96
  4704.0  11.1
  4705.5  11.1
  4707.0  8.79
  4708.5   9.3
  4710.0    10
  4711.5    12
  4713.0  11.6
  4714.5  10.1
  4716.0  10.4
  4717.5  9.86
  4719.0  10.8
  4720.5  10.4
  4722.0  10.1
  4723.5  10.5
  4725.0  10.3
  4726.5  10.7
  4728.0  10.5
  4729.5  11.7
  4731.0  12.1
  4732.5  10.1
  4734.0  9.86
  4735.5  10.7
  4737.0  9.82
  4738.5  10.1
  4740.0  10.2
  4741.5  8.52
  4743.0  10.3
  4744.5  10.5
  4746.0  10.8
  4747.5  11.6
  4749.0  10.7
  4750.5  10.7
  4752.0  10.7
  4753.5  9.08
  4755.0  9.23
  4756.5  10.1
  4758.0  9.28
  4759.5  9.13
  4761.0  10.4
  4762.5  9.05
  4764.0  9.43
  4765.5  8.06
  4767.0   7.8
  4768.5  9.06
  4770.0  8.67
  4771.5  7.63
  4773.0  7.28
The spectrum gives -4.2 angstrom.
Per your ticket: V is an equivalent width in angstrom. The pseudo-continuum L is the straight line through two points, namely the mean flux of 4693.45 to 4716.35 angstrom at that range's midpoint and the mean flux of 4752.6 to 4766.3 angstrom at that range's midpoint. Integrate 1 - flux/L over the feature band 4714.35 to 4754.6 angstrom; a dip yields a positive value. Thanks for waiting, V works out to -2.1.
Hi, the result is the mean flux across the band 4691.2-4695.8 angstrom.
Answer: 10.9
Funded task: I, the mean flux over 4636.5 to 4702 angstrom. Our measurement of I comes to 10.5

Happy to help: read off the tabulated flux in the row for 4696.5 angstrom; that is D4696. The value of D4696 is 11.1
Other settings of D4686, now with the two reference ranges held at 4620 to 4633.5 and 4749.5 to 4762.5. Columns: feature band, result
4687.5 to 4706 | -0.96 angstrom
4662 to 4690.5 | -0.70 angstrom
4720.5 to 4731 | -0.80 angstrom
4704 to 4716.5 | -0.51 angstrom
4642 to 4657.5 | 0.12 angstrom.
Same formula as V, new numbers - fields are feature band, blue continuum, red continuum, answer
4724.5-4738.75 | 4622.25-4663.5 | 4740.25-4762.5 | -0.69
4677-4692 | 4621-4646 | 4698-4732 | 0.29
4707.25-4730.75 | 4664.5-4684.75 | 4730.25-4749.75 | -0.26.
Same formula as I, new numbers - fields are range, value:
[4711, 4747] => 10.5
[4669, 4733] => 10.6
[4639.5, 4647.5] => 10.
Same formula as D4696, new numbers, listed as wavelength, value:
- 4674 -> 10.8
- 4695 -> 10.9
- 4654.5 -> 9.81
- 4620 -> 10.2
